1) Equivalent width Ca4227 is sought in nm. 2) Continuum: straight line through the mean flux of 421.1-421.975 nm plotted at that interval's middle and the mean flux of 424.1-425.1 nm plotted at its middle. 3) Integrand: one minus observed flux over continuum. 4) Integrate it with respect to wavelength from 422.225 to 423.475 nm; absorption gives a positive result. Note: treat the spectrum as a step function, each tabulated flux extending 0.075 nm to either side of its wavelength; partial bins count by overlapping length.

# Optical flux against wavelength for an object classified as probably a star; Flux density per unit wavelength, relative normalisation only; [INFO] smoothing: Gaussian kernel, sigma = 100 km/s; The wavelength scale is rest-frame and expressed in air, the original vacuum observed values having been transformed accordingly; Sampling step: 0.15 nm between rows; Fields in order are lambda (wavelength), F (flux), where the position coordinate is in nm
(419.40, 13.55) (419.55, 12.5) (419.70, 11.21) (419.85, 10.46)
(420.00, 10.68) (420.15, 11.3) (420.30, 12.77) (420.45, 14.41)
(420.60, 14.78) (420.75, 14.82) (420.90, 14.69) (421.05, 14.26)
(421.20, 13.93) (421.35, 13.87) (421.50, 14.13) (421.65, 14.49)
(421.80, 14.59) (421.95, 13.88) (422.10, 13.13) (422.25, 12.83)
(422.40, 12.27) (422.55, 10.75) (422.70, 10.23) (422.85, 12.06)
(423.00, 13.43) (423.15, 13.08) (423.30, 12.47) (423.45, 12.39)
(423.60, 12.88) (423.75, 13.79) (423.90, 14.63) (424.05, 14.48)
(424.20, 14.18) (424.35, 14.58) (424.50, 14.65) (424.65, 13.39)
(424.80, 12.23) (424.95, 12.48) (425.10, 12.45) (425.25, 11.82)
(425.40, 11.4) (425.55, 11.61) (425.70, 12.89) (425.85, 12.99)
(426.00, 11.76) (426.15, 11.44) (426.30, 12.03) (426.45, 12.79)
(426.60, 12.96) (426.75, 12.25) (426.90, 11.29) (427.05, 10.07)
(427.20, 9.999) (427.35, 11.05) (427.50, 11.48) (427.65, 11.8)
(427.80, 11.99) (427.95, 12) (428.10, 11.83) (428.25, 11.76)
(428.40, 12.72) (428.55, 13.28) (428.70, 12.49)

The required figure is 0.158 nm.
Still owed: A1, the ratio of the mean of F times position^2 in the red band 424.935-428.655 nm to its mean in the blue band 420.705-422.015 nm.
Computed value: 0.86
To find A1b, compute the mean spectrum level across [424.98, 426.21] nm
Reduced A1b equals 12.1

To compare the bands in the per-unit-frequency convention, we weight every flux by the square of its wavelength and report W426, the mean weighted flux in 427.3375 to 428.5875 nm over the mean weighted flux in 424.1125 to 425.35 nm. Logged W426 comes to 0.9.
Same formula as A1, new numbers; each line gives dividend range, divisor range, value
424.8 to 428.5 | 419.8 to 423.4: 0.93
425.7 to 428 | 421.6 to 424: 0.93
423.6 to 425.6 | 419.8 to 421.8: 1.00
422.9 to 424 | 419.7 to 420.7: 1.09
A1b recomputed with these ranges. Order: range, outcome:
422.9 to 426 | 13.1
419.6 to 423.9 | 13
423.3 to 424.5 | 13.8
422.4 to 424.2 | 12.8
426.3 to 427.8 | 11.6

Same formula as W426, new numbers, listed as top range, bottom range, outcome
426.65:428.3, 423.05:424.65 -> 0.85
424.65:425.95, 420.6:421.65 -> 0.87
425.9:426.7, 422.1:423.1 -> 1.03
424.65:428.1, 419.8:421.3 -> 0.92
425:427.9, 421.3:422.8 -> 0.93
